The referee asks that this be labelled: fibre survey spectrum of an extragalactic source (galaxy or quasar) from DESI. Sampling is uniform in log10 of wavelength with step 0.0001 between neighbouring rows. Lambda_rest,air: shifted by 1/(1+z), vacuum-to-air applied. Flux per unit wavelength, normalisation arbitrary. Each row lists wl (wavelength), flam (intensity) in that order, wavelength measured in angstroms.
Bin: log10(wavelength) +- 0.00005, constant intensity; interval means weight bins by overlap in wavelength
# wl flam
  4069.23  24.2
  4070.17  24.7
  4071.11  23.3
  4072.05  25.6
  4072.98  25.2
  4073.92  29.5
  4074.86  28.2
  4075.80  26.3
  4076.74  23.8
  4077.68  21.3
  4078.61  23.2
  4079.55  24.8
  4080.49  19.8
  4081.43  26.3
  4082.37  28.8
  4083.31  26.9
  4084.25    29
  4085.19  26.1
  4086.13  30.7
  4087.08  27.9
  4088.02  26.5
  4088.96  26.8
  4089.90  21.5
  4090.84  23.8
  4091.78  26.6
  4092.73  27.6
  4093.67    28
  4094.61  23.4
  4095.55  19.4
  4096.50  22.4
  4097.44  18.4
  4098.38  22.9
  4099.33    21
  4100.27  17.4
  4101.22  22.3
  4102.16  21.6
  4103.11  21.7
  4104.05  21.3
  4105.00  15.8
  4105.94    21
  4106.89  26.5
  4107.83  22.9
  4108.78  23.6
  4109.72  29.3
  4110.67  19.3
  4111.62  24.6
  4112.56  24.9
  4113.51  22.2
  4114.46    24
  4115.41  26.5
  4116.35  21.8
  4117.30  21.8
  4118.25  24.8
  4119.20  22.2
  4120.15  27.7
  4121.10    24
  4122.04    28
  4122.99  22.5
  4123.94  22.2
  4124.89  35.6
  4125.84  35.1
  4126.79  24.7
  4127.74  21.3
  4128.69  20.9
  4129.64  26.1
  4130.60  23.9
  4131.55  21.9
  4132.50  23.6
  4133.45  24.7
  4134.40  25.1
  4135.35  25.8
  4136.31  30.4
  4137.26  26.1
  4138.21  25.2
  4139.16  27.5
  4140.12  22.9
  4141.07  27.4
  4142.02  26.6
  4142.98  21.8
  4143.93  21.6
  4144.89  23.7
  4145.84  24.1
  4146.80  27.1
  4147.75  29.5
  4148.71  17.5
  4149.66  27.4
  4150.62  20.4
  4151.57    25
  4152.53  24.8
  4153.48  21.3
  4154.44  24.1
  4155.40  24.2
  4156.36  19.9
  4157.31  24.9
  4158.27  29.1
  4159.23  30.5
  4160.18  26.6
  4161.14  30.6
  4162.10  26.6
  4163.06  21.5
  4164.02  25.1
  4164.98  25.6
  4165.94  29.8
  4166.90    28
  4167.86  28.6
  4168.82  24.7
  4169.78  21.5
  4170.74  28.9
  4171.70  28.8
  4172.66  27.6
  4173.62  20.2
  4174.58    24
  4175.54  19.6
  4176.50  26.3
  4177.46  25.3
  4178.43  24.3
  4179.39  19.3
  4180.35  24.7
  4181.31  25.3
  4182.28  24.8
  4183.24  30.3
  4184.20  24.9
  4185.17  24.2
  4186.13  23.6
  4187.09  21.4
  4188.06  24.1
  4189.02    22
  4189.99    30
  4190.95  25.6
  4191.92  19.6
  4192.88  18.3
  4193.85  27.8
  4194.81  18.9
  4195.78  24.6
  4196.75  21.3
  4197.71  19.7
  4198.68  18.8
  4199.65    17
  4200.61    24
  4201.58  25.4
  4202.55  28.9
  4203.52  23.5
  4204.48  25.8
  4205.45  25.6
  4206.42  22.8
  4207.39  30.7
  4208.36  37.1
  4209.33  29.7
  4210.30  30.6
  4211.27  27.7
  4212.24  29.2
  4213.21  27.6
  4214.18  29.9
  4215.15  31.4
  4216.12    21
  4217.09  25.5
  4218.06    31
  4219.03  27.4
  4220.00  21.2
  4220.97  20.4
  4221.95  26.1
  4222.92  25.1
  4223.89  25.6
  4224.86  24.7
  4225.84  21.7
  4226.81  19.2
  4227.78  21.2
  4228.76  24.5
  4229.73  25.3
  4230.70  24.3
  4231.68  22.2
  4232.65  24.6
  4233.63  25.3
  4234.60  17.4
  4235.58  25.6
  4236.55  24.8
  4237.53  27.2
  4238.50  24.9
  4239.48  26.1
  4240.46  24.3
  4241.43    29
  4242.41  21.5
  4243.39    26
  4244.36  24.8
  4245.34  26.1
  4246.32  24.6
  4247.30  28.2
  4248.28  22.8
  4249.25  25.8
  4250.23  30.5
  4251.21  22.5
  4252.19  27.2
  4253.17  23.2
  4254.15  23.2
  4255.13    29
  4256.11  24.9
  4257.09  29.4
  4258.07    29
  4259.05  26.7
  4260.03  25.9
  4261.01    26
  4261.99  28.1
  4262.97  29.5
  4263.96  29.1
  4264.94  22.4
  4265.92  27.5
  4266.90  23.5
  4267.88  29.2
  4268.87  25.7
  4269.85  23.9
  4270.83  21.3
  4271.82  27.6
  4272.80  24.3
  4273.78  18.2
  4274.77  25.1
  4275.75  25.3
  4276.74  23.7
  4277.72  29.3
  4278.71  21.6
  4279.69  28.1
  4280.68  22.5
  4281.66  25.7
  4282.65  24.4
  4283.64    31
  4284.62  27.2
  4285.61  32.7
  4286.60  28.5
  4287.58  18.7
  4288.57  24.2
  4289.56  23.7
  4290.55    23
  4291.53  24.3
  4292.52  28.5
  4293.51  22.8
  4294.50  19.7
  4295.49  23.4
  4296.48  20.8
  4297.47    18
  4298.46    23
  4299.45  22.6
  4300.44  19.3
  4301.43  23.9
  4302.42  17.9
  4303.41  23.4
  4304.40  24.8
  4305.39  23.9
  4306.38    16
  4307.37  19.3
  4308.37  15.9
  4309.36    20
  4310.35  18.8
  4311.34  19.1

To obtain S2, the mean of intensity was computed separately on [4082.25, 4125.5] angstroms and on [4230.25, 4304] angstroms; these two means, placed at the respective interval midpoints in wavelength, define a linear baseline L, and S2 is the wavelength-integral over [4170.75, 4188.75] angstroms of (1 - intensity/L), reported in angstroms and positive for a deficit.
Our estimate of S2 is 0.0 angstroms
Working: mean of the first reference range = 24.2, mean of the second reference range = 24.9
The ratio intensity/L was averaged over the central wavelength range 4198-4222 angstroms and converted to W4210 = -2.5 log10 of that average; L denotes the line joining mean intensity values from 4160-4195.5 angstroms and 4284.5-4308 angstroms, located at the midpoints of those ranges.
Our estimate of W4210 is -0.087 mag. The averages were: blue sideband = 24.8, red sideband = 22.8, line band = 26.3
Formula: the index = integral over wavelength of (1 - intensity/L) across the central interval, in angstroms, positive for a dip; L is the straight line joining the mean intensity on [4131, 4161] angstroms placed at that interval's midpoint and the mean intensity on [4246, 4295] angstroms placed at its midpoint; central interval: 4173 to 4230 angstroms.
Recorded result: 1.2 angstroms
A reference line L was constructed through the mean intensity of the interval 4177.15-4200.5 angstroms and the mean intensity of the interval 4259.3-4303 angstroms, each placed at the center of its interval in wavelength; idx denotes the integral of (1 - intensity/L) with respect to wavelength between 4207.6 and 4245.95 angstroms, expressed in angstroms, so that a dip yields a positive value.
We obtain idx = -3.0 angstroms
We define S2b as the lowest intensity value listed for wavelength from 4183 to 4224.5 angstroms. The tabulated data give 17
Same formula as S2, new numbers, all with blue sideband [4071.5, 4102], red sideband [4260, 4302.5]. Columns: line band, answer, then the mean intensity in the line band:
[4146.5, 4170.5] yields -0.7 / 25.4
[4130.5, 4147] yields -0.2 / 25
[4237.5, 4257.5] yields -0.9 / 25.7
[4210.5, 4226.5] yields -0.9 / 26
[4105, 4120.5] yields 0.6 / 23.7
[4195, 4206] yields 0.7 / 23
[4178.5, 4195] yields 0.5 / 23.9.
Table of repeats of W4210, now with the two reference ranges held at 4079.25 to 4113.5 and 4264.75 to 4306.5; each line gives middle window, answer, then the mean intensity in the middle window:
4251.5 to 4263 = -0.11 mag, 26.7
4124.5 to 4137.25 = -0.09 mag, 26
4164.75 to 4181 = -0.05 mag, 25.1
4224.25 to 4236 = 0.05 mag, 23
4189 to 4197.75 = 0.05 mag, 23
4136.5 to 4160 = -0.04 mag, 24.8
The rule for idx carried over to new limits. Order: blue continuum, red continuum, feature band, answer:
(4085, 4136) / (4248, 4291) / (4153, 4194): -0.3 angstroms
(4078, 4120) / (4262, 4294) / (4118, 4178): -2.5 angstroms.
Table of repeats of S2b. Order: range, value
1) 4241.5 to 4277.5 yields 18.2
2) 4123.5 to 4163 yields 17.5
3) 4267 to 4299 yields 18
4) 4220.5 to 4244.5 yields 17.4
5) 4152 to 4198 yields 18.3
